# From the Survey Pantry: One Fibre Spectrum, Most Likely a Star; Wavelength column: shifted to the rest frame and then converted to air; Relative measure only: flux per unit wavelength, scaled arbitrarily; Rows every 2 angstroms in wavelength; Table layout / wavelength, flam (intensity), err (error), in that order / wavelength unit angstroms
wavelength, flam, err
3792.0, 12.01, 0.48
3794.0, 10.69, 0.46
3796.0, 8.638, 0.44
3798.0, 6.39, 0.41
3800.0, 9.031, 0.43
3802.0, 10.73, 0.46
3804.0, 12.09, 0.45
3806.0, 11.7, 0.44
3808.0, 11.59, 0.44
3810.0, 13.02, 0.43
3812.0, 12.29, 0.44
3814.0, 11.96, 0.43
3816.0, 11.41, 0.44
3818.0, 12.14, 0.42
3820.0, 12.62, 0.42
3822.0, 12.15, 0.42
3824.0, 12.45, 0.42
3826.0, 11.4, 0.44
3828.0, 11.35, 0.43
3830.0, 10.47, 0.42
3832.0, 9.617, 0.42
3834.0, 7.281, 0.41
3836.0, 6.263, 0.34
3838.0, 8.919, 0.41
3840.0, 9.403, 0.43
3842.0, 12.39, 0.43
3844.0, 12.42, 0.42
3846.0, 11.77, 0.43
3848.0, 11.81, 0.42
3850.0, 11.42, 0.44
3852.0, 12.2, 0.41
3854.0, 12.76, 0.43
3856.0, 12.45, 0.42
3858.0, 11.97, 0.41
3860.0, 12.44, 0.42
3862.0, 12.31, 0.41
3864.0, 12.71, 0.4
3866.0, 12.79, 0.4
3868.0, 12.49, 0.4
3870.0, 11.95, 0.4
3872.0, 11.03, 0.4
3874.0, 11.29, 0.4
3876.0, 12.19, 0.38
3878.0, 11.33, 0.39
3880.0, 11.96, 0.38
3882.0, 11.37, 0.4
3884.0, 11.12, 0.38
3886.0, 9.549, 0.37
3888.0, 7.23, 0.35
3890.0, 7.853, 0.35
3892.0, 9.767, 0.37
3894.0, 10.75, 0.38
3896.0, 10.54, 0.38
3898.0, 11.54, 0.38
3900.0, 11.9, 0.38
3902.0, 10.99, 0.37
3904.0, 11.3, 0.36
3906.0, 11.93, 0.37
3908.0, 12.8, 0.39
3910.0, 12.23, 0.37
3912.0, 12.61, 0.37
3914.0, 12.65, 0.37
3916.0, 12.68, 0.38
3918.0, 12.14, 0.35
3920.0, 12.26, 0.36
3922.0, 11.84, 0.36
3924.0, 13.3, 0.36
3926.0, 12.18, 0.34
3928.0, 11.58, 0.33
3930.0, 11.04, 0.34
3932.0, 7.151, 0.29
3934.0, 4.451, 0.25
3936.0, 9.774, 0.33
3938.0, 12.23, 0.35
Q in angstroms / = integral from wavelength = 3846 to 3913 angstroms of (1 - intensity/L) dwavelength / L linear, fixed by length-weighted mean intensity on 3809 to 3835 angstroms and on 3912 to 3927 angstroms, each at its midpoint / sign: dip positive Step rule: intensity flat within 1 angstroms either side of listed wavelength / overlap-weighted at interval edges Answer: 3.0 angstroms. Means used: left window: 11.4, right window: 12.4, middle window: 11.5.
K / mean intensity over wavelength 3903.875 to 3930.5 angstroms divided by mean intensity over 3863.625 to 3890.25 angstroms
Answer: 1.1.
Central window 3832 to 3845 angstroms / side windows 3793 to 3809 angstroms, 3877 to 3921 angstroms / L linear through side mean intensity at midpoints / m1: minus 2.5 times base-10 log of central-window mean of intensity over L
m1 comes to 0.12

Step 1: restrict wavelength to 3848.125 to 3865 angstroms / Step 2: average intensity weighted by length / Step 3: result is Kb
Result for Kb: 12.3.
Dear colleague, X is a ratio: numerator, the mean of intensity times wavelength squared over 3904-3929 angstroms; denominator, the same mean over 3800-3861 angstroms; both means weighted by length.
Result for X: 1.14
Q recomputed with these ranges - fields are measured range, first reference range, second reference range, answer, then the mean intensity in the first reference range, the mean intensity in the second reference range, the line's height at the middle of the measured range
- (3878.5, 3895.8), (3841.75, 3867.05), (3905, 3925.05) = 3.3 angstroms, 12.3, 12.4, 12.4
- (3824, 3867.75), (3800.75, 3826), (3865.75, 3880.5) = 2.5 angstroms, 12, 11.8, 11.9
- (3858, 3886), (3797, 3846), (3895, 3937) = -2.0 angstroms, 10.8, 11.3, 11.1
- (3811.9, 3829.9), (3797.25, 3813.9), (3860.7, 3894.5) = -1.4 angstroms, 11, 11.1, 11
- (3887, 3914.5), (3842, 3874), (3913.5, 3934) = 1.4 angstroms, 12.1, 11.3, 11.6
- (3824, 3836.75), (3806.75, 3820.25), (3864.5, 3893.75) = 2.3 angstroms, 12.1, 10.9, 11.8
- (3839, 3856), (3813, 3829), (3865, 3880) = 0.1 angstroms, 11.9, 11.9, 11.9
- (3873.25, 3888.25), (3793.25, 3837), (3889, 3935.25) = 0.1 angstroms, 10.7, 11.1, 11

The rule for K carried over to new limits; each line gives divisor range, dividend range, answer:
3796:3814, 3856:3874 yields 1.13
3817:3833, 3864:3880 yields 1.03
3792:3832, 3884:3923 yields 1.00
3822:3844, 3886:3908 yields 1.03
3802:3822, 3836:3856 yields 0.94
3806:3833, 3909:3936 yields 0.95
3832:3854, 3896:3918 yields 1.15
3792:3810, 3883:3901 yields 0.97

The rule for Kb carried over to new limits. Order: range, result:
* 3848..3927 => 11.6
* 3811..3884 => 11.5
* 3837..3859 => 11.6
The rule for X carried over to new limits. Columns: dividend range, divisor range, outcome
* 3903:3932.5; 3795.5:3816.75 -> 1.16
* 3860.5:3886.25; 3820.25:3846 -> 1.15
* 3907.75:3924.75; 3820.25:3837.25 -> 1.28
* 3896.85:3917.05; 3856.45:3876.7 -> 1.02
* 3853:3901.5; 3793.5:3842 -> 1.10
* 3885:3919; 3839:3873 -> 0.95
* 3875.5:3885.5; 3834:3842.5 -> 1.33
